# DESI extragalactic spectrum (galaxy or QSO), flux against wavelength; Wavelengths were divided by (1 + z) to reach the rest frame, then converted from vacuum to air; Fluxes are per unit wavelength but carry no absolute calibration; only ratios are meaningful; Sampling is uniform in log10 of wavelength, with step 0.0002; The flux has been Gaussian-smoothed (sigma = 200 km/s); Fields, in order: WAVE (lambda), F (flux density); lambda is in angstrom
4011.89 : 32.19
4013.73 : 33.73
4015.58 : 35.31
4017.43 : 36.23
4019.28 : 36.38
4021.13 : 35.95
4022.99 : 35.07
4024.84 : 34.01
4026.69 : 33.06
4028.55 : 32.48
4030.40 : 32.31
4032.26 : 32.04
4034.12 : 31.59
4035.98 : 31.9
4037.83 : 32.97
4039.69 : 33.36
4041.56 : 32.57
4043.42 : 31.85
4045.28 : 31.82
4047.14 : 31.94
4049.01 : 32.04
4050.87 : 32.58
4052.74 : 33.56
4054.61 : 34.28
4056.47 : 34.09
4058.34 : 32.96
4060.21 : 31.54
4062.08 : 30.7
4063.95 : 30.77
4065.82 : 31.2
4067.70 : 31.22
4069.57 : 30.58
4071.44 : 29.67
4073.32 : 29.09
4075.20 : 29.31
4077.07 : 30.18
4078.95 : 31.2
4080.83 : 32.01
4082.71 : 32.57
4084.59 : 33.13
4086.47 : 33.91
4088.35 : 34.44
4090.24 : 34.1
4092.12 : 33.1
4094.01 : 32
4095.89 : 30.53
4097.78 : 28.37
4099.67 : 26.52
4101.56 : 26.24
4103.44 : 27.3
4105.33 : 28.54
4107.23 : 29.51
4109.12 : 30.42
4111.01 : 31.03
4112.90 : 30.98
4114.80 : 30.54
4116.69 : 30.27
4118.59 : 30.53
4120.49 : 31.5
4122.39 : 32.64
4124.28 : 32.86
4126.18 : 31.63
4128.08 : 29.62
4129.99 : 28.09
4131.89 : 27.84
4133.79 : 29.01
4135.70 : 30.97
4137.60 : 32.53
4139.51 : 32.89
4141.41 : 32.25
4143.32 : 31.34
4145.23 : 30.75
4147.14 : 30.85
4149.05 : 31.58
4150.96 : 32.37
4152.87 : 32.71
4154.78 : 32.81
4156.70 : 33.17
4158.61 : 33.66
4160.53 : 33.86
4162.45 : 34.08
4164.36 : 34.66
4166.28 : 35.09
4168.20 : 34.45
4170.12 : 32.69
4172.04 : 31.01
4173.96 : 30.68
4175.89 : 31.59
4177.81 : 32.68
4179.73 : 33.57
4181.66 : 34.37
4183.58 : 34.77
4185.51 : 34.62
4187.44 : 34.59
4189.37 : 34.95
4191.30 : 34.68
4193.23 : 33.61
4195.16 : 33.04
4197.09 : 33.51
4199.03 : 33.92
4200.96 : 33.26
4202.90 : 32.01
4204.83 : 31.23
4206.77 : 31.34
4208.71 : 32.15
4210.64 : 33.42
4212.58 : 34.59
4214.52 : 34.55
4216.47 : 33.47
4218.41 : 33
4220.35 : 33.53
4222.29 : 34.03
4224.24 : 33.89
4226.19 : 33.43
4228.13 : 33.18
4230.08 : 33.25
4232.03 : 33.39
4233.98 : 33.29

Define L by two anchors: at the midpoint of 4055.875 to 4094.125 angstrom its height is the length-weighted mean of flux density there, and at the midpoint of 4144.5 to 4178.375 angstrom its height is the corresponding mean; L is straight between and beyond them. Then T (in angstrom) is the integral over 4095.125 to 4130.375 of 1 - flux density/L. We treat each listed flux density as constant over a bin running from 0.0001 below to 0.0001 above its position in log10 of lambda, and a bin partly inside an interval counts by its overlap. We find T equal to 2.53 angstrom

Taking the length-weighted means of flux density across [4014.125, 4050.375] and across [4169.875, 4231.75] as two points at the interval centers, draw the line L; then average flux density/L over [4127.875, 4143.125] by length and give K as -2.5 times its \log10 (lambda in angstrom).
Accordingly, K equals 0.10 mag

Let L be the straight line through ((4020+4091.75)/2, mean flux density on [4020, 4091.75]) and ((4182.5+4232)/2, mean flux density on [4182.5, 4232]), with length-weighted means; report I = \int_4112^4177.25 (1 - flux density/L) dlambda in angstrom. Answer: 2.40 angstrom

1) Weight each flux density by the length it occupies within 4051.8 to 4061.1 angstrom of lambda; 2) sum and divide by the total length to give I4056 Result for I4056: 33.3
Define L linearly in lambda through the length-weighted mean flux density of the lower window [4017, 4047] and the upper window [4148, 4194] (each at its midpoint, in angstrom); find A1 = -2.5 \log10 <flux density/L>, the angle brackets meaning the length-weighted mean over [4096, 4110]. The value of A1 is 0.18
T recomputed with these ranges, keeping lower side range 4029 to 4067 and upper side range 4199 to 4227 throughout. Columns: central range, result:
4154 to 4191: -0.69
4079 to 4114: 1.86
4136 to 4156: 0.50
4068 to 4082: 0.89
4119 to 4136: 1.18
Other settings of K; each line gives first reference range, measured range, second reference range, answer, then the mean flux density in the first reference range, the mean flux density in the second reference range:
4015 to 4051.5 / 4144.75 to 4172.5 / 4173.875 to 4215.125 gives 0.01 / 33.3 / 33.4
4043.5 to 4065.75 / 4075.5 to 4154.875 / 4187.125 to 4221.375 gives 0.06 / 32.3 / 33.4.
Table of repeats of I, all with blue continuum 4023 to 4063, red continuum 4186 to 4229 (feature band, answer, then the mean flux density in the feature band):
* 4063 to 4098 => 1.4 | 31.5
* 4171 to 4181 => 0.4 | 32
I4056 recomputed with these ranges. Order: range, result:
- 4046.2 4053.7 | 32.5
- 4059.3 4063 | 31.1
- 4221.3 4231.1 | 33.5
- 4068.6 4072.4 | 30.2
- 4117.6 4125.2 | 31.9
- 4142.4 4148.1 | 31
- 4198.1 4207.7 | 32.4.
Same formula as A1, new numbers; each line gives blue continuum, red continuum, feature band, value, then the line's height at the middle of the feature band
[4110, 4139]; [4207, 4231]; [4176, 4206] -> -0.03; 32.7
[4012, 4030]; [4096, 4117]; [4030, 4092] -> 0.00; 32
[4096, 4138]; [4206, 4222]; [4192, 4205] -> -0.01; 32.8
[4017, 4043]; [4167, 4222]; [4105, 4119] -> 0.11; 33.4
